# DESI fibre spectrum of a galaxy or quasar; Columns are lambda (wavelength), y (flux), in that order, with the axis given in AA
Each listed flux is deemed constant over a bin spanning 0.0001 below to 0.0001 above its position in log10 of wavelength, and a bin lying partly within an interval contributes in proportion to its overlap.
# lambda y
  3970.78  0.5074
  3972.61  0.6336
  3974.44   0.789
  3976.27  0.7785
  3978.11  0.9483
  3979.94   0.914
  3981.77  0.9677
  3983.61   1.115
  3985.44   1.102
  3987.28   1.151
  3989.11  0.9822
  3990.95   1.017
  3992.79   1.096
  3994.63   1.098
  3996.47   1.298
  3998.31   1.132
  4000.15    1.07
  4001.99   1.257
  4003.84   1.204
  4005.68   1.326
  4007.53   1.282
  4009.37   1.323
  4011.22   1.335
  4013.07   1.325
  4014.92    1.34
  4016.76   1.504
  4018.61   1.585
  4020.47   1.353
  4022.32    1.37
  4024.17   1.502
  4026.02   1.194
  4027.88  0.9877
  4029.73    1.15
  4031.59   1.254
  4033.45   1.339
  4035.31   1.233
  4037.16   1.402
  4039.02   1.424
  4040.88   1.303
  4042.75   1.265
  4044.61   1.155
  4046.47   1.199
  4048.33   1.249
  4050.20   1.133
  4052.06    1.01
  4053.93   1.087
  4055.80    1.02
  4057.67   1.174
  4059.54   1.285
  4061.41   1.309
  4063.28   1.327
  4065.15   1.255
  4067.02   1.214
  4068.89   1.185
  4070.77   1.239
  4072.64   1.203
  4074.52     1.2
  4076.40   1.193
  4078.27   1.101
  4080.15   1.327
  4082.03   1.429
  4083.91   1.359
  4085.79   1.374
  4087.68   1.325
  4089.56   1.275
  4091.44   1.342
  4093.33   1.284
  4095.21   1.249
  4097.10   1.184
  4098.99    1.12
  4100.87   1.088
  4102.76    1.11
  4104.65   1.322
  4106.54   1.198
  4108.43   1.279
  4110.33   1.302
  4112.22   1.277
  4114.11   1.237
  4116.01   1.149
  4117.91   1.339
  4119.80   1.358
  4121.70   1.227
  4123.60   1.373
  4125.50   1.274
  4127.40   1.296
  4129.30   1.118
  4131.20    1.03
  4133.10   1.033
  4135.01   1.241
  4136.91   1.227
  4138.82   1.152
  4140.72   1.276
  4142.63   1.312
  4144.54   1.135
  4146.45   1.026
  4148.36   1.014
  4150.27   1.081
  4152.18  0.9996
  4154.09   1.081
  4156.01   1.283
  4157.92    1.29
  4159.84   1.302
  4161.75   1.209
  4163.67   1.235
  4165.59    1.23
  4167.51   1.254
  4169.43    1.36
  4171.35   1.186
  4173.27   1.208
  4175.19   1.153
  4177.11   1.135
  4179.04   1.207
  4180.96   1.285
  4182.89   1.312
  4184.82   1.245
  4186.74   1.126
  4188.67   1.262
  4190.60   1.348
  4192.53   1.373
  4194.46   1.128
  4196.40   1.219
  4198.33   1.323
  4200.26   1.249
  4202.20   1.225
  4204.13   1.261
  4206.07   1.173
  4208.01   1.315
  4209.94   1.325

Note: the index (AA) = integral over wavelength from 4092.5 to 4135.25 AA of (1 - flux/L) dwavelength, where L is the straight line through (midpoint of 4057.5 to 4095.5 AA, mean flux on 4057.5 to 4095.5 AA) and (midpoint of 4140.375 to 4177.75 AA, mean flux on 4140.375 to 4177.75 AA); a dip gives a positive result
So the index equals 0.4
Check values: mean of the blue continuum 1.27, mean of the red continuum 1.19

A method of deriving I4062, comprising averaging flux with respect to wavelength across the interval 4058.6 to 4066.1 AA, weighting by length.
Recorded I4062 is 1.29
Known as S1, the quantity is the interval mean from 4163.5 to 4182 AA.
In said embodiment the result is 1.23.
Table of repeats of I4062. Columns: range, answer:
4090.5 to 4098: 1.26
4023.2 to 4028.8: 1.23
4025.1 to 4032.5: 1.15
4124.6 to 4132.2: 1.18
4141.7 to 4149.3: 1.12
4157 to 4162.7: 1.27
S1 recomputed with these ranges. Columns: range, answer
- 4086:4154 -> 1.21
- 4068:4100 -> 1.26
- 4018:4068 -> 1.25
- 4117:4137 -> 1.23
